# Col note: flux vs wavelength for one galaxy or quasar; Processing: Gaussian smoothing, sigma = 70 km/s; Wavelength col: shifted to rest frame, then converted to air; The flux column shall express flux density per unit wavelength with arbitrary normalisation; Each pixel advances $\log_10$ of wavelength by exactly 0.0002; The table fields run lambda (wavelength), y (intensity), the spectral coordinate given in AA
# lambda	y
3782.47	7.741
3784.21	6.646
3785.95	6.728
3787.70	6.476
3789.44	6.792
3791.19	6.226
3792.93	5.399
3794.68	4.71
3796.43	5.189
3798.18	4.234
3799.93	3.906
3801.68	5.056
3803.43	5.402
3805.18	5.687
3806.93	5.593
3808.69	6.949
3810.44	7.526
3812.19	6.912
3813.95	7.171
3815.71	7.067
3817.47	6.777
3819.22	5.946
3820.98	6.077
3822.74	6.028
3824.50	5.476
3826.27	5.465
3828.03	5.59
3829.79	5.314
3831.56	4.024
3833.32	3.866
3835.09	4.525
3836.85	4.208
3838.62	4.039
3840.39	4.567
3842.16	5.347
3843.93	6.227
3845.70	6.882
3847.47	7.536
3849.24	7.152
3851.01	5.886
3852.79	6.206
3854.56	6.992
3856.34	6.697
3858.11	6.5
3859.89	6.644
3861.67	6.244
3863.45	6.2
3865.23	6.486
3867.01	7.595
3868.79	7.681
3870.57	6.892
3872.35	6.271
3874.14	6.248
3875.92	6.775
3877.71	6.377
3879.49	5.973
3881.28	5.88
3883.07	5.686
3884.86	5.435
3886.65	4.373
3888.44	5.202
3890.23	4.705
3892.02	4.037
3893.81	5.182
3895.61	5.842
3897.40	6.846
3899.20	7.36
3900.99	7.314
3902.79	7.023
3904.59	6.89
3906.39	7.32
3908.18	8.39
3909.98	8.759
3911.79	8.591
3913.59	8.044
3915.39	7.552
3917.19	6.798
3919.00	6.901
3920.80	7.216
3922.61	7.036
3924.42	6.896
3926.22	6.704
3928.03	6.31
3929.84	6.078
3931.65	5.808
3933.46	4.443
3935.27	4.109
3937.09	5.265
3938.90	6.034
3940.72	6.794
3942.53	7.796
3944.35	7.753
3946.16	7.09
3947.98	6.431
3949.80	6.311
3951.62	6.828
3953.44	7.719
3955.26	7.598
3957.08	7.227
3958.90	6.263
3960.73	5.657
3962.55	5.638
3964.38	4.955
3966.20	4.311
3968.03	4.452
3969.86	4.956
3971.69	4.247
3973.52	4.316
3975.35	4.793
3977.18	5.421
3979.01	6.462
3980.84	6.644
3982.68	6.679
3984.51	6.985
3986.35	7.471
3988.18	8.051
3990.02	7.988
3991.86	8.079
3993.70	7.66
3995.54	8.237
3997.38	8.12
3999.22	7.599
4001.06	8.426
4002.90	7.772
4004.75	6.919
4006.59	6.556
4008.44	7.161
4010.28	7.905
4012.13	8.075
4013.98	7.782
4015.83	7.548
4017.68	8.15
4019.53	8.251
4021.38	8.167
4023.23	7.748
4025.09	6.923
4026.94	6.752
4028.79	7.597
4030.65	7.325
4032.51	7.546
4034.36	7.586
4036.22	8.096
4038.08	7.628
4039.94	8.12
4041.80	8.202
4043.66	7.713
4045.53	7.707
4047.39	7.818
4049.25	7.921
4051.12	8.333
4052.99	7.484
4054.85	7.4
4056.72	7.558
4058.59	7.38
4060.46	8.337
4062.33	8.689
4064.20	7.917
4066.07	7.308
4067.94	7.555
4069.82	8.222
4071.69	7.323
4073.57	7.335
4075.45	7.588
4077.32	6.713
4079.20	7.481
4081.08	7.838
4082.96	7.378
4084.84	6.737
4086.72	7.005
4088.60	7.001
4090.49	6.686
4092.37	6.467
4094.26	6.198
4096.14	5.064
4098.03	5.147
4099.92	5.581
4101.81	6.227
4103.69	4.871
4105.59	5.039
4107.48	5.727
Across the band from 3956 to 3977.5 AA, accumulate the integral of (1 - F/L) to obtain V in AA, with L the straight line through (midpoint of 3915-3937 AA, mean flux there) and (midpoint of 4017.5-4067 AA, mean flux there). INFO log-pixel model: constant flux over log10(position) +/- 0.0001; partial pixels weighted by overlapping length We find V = 5.0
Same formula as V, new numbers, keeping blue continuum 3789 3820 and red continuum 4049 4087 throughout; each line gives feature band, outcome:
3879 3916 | 0.1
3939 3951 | -0.3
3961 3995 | 4.6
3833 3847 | 2.4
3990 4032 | -2.6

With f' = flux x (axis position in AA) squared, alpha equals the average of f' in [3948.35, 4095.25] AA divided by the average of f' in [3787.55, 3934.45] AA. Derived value 1.3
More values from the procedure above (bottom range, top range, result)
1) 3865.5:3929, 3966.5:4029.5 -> 1.12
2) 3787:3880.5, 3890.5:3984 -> 1.12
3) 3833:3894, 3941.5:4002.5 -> 1.18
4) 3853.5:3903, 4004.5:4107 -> 1.28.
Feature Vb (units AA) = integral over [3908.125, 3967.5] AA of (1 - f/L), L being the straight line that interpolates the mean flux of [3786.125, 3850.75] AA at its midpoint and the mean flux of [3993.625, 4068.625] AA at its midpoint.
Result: 2.0 AA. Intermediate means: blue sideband 5.72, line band 6.6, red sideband 7.73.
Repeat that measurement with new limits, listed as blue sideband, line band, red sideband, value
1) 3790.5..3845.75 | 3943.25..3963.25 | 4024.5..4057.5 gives 0.05 AA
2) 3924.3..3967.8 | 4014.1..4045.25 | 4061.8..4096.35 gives -3.97 AA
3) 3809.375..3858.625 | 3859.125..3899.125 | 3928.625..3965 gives 0.16 AA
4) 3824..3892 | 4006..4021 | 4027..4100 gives -1.54 AA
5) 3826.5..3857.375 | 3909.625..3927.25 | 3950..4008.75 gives -3.59 AA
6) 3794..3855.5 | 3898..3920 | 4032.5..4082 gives -3.84 AA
